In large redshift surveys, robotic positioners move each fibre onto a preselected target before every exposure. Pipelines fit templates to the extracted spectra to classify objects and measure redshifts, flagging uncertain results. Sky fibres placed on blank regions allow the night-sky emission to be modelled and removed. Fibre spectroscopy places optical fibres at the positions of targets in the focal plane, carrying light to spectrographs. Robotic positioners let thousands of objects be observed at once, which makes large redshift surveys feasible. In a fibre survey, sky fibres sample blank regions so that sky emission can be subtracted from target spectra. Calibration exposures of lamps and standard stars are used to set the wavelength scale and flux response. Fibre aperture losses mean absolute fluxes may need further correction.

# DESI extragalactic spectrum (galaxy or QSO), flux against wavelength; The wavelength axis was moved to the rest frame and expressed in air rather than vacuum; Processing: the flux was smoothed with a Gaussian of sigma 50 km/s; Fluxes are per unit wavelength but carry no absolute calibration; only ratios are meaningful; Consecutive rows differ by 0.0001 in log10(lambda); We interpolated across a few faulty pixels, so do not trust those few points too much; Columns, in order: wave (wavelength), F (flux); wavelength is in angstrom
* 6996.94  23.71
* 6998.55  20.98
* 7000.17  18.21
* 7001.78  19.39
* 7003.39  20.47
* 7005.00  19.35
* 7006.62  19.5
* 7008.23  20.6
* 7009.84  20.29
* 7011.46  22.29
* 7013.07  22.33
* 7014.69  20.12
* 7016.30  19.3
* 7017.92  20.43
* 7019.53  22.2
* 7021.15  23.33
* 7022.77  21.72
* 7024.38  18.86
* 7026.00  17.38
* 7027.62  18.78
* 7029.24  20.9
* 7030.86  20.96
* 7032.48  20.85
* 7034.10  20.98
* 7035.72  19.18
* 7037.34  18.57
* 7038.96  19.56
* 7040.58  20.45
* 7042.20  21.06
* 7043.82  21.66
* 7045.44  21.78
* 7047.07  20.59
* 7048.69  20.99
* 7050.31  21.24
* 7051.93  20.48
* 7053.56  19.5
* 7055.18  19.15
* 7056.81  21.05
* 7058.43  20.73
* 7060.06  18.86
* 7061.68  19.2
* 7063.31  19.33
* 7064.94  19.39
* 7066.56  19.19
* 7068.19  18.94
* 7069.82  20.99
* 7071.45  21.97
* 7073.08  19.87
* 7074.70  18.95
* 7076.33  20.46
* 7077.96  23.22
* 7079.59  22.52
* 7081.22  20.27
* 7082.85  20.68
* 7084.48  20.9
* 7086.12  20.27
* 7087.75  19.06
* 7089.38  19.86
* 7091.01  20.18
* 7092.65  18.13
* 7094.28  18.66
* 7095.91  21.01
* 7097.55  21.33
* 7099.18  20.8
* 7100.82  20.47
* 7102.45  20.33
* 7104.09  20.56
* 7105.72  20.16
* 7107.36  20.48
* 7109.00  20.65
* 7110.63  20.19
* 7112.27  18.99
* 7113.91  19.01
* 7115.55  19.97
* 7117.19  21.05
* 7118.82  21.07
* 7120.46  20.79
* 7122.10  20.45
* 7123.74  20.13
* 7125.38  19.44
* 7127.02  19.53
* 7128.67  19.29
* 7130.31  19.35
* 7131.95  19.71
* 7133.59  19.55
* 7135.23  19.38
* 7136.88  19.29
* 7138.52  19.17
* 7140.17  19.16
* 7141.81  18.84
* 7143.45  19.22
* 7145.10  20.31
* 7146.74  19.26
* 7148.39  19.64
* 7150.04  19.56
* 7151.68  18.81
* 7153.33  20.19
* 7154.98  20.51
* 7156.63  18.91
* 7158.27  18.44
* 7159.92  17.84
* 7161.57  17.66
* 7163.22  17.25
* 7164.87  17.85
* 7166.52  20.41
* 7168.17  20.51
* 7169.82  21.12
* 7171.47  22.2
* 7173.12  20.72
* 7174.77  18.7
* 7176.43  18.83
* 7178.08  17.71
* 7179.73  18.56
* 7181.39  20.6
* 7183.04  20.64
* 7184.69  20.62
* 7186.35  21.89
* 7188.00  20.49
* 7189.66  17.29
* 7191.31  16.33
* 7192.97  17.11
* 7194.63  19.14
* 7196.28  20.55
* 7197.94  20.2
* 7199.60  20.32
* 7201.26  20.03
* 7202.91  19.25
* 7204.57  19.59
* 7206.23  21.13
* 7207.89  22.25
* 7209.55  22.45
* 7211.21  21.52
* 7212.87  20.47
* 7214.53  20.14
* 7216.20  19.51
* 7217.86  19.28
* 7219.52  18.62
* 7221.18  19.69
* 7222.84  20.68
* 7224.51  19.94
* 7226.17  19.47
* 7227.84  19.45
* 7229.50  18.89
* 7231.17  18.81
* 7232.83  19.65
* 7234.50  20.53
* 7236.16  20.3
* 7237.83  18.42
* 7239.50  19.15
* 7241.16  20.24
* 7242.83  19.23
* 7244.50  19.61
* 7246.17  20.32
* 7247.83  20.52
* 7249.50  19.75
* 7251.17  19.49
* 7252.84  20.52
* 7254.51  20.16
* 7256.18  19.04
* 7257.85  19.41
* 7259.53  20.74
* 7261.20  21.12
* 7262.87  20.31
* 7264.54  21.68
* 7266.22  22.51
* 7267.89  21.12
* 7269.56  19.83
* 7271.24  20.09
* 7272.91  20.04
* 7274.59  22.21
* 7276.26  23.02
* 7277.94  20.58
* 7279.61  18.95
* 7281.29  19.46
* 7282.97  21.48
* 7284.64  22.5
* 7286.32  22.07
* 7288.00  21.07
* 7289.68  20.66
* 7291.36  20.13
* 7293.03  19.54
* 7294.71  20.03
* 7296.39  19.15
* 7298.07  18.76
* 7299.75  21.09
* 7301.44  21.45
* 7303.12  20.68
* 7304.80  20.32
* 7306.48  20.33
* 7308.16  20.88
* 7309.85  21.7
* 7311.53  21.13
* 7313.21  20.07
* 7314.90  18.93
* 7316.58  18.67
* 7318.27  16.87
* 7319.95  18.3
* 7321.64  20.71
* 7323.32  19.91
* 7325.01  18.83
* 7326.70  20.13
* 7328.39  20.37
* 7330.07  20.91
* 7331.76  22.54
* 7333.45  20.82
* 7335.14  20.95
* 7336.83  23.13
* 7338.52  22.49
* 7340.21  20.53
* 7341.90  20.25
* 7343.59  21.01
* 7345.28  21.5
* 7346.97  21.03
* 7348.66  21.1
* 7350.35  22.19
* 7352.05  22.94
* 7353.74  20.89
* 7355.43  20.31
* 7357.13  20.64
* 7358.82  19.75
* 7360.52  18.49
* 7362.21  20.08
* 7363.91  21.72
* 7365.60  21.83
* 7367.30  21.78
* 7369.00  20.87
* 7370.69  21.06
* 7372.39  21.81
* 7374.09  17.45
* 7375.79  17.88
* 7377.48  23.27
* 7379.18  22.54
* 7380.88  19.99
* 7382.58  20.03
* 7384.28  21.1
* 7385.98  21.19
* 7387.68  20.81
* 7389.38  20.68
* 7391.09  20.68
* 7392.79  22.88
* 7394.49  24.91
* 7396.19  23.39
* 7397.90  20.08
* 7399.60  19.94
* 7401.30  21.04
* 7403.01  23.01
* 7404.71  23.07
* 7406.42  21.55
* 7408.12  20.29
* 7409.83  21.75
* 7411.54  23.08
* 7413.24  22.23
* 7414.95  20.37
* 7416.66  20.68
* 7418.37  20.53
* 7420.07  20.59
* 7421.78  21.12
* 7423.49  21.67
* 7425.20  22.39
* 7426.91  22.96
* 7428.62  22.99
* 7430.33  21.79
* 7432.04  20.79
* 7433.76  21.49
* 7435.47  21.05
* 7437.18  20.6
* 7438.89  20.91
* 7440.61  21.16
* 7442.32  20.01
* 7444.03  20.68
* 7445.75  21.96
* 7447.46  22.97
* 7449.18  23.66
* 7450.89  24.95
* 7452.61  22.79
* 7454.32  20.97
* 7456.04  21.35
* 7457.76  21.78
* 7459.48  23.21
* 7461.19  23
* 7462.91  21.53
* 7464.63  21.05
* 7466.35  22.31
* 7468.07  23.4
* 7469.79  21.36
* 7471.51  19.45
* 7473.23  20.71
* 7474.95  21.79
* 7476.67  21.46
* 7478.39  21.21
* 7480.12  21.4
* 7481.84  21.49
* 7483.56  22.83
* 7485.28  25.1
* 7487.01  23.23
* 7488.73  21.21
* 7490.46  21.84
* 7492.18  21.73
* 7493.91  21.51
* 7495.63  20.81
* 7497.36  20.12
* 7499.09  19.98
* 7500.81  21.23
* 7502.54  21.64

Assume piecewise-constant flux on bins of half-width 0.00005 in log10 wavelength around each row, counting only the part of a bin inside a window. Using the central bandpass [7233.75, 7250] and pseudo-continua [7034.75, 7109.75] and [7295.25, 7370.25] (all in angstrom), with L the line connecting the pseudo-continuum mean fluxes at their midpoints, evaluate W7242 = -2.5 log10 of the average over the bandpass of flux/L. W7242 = 0.04 mag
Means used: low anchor 20.3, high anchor 20.6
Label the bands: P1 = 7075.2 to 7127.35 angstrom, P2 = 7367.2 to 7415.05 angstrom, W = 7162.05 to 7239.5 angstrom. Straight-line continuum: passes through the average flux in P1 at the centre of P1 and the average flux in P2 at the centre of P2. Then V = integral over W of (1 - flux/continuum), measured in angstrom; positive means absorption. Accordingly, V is 3.5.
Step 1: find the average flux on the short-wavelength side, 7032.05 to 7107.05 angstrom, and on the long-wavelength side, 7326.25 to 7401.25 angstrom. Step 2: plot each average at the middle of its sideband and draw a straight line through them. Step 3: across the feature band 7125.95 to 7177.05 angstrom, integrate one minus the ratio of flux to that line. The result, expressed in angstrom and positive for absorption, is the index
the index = 2.8 angstrom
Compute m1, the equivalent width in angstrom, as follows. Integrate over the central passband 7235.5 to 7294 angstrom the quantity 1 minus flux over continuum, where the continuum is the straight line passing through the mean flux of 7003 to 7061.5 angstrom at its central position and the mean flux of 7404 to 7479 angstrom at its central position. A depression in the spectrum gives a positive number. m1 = 2.0 angstrom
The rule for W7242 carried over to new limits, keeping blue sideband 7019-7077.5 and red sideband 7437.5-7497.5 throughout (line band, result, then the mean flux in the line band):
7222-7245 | 0.07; 19.6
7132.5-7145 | 0.07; 19.3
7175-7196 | 0.09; 19.1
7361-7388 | 0.04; 20.8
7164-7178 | 0.04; 19.9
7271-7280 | 0.01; 21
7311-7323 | 0.11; 19.2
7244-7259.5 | 0.06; 19.9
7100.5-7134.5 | 0.03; 20.1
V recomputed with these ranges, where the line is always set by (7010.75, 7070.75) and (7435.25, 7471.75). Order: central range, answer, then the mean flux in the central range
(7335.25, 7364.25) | 0.60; 21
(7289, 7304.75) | 0.83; 20.2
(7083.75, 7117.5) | 0.78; 20.1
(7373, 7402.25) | 0.77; 21.1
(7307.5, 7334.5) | 1.68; 20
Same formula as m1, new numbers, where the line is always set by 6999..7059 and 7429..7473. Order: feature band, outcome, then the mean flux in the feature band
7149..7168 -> 1.72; 18.9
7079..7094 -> 0.33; 20.1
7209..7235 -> 1.37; 19.9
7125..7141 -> 1.04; 19.4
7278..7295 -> 0.50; 20.6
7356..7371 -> 0.56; 20.7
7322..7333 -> 0.46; 20.5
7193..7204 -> 0.65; 19.7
